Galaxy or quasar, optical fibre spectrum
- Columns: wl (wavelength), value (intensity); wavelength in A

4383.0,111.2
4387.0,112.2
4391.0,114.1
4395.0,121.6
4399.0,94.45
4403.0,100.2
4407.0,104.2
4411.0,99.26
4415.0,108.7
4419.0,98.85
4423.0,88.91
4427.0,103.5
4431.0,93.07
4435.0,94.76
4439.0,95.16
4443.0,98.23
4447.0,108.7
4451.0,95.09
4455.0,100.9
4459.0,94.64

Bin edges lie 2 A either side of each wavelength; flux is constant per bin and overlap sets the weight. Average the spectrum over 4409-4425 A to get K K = 98.9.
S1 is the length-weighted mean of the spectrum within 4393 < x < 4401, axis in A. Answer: 108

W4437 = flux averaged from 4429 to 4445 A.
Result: 95.3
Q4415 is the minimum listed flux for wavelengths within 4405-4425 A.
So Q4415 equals 88.91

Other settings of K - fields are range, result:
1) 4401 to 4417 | 103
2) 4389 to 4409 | 107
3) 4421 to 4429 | 96.2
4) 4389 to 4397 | 118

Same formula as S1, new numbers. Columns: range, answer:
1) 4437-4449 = 101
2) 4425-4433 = 98.3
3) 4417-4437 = 95.8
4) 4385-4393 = 113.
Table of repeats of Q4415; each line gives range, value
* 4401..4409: 100.2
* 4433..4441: 94.76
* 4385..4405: 94.45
